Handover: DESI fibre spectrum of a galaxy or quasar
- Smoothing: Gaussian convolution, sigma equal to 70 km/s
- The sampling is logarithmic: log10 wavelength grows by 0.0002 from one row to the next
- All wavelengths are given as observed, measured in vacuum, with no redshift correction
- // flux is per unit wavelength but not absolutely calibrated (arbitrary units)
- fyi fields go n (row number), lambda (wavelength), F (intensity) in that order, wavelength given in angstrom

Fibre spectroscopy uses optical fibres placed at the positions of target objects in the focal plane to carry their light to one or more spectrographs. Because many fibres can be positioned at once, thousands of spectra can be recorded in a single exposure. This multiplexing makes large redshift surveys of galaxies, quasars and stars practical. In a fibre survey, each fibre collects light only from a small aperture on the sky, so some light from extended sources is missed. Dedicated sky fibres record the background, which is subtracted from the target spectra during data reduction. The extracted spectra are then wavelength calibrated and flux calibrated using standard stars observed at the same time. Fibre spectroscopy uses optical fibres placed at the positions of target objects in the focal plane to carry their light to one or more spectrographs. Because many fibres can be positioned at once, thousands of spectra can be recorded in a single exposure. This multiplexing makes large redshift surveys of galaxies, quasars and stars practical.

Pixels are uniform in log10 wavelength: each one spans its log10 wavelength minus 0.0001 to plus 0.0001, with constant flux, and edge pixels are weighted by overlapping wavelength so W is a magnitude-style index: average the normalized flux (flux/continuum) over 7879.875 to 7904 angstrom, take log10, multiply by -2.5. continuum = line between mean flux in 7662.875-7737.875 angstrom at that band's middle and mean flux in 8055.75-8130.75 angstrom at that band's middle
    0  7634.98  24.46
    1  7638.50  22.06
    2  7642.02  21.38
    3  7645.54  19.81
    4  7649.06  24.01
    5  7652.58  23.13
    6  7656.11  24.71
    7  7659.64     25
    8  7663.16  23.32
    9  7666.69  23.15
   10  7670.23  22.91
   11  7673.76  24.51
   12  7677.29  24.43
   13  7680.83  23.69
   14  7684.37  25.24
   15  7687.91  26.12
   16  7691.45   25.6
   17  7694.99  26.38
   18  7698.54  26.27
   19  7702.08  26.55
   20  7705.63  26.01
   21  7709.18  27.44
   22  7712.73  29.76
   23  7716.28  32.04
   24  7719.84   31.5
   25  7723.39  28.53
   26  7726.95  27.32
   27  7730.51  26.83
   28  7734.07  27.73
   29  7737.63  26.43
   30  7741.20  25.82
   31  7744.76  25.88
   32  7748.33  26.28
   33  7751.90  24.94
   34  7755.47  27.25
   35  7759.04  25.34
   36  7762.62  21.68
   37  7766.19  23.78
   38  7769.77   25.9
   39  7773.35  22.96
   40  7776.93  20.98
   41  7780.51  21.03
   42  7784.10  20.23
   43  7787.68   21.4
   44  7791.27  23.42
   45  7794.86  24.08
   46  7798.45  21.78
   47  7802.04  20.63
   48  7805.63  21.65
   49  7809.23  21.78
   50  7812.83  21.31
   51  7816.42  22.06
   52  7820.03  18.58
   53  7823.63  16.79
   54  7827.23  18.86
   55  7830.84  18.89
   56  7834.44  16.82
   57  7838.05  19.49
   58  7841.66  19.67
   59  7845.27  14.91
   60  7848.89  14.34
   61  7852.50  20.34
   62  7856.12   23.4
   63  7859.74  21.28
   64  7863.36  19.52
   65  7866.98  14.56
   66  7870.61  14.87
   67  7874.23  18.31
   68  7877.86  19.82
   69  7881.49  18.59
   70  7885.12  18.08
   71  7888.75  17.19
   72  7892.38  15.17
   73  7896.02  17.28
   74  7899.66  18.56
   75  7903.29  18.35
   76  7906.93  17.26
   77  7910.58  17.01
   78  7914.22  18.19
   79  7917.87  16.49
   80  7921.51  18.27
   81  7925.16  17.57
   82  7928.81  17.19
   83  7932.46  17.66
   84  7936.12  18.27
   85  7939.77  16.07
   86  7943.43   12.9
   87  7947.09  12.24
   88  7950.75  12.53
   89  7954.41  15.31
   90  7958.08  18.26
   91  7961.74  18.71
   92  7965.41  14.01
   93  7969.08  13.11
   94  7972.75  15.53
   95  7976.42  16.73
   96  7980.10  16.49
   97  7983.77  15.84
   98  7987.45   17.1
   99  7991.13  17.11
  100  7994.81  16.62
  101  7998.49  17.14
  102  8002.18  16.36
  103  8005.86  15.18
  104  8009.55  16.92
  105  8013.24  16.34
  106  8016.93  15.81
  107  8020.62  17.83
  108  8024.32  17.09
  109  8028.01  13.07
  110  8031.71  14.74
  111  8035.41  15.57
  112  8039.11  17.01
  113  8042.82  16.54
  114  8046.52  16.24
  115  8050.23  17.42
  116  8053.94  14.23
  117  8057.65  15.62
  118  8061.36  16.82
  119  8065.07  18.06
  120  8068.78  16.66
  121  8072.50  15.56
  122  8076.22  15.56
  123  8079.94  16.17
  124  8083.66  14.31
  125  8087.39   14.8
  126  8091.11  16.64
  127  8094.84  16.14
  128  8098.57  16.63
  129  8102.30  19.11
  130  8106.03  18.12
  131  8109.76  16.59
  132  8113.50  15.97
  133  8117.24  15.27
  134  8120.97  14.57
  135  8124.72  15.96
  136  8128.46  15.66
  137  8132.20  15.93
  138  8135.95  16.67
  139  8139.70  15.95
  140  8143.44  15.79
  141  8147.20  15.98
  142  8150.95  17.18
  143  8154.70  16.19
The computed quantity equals 0.22 mag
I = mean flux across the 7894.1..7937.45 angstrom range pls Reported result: 17.7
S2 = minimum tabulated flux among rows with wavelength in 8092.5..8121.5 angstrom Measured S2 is 14.57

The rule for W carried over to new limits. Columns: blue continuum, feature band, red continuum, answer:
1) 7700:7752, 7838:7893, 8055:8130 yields 0.27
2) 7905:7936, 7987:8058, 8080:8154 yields 0.04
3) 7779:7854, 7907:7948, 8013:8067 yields 0.09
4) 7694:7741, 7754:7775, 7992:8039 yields 0.07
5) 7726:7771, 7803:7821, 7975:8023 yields 0.11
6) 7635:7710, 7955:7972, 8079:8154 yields 0.19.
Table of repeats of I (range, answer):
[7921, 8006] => 16.1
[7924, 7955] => 15.5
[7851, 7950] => 17.5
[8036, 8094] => 16.1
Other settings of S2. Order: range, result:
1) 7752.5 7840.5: 16.79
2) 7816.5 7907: 14.34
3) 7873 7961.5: 12.24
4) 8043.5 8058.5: 14.23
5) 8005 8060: 13.07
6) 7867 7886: 14.87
